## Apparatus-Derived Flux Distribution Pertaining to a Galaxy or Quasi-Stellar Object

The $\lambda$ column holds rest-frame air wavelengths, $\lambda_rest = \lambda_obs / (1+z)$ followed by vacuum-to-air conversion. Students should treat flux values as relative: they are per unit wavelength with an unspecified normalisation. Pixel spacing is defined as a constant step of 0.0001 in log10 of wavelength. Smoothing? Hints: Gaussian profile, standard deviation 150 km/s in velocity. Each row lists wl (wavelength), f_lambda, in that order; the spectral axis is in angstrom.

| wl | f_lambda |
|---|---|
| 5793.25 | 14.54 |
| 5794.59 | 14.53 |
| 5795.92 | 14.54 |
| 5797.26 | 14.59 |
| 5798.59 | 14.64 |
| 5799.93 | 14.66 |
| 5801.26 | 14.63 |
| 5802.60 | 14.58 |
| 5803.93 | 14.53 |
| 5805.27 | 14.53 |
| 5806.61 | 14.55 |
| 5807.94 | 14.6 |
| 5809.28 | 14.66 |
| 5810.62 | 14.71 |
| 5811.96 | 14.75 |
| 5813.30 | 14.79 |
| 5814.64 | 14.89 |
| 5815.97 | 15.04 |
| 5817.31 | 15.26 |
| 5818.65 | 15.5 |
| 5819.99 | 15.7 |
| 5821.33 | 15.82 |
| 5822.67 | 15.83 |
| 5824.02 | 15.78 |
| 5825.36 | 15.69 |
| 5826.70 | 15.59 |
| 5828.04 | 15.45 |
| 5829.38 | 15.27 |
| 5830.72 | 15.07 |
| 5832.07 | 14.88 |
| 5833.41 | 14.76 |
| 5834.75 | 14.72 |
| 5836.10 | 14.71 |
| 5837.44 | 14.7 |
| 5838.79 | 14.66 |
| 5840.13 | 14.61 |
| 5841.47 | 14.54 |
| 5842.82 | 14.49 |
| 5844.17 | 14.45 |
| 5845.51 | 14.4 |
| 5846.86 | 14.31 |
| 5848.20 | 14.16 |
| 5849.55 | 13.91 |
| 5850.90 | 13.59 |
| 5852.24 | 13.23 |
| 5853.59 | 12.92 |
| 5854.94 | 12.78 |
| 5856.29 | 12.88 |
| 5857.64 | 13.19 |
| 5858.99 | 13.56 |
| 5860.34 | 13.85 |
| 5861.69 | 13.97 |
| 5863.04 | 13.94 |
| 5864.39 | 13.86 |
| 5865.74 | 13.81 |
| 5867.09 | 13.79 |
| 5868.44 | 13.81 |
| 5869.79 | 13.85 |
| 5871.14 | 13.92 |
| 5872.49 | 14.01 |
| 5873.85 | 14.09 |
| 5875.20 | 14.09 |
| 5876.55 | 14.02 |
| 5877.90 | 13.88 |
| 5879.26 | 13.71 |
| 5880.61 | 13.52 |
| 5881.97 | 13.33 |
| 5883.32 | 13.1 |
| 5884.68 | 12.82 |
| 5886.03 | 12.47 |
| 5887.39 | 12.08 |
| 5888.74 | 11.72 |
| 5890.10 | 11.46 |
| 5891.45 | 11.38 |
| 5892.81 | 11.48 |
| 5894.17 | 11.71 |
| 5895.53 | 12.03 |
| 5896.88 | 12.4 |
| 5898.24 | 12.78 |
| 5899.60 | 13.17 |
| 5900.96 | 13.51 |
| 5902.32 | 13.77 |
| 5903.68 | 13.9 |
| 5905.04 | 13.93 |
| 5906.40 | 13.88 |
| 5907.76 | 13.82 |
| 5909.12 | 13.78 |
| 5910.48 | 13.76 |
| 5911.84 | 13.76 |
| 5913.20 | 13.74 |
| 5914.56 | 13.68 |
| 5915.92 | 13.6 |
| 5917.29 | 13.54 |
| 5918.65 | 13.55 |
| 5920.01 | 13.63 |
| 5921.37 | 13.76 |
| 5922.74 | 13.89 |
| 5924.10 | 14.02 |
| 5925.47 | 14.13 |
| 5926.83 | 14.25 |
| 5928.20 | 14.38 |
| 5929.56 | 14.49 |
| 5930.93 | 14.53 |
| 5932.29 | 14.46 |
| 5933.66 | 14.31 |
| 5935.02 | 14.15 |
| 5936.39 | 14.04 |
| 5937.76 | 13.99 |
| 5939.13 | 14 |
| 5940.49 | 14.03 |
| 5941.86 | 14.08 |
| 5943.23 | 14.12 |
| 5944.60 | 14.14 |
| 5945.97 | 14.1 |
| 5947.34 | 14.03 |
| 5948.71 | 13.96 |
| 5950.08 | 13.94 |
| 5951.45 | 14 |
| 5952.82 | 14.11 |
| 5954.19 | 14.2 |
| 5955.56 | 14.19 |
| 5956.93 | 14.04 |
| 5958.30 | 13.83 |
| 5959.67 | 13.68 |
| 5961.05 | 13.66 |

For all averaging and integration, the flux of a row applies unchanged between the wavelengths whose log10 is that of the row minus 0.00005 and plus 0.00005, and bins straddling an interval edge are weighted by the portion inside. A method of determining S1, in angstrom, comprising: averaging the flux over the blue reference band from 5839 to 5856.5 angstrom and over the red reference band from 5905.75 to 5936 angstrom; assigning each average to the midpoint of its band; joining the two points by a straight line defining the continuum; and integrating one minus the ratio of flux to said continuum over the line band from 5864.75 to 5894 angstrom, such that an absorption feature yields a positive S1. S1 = 1.67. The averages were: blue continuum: 13.9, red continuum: 14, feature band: 13.1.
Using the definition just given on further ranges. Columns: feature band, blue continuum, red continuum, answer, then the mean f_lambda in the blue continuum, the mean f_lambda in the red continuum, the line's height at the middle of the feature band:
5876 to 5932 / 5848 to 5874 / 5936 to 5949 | 2.1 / 13.6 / 14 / 13.9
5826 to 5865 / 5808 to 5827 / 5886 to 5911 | 0.5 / 15.3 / 12.8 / 14.4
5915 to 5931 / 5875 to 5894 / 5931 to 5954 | -0.4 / 12.7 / 14.1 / 13.6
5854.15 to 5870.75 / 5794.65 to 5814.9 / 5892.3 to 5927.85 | 0.5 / 14.6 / 13.5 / 14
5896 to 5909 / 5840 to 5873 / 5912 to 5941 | 0.5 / 13.8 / 14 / 13.9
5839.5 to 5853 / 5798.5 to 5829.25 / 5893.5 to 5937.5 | 0.4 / 15.1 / 13.7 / 14.6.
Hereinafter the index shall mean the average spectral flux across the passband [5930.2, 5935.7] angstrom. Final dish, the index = 14.4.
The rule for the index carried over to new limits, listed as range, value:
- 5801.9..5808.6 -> 14.6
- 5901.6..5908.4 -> 13.9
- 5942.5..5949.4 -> 14.1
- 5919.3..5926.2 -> 13.9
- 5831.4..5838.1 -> 14.8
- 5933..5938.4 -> 14.1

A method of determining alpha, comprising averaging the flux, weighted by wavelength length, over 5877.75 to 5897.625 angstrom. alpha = 12.4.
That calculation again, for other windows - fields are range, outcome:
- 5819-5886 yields 14.2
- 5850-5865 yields 13.4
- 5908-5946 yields 14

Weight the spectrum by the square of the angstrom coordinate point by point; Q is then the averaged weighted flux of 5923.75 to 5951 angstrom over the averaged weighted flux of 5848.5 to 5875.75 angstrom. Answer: 1.1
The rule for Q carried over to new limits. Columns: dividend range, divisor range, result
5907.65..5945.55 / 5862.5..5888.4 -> 1.05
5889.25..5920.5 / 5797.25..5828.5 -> 0.90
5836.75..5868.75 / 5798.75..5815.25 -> 0.96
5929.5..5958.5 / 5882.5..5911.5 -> 1.12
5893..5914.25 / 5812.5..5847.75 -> 0.91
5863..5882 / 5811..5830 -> 0.92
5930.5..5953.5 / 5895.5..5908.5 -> 1.07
